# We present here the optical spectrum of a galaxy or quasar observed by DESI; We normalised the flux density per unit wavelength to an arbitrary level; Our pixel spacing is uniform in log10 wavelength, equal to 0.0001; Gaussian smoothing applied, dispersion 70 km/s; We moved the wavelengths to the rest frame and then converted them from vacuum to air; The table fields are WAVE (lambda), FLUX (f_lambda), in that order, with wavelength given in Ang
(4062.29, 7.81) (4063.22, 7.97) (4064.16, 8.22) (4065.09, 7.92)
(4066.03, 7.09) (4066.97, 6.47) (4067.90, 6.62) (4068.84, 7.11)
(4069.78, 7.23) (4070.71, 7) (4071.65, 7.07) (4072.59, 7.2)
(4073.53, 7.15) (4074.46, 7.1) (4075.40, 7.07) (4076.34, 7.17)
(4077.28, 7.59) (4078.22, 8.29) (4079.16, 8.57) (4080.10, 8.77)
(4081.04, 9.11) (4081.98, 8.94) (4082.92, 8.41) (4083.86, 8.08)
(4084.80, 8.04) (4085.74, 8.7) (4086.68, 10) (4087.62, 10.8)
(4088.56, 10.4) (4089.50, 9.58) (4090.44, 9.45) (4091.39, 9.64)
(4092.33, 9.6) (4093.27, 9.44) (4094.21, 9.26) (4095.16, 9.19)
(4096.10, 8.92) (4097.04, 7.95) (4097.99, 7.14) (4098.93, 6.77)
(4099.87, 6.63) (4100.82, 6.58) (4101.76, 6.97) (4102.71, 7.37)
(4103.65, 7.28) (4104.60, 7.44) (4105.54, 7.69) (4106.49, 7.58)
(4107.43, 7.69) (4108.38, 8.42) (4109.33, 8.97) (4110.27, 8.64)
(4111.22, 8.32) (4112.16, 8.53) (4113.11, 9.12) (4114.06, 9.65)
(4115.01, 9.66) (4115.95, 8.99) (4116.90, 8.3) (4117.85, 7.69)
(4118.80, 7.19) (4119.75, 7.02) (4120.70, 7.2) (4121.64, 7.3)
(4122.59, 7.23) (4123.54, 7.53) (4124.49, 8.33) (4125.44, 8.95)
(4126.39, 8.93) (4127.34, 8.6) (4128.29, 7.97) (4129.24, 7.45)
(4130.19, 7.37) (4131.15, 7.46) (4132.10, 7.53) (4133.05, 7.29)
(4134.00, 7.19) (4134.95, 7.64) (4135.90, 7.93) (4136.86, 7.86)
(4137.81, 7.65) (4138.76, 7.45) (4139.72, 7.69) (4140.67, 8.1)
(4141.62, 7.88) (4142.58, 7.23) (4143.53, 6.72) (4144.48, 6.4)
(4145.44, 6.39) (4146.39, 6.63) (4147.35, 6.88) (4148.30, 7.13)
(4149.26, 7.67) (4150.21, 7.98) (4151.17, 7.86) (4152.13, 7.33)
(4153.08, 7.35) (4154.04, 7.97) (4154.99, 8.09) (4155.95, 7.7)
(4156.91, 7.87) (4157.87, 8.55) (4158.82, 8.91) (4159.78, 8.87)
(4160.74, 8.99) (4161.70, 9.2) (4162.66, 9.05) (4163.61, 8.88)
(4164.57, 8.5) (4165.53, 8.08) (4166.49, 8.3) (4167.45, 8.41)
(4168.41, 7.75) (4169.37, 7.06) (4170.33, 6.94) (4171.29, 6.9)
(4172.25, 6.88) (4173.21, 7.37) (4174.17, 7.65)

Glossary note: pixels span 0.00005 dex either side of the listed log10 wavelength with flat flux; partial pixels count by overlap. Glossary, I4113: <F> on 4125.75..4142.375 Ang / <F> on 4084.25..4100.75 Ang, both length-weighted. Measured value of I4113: 0.88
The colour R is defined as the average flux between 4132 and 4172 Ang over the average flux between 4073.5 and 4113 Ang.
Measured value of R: 0.93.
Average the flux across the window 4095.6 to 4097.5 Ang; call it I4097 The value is 8.48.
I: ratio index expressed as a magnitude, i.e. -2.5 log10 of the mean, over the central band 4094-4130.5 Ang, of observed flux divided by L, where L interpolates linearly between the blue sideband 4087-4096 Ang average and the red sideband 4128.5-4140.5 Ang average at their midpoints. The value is 0.08 mag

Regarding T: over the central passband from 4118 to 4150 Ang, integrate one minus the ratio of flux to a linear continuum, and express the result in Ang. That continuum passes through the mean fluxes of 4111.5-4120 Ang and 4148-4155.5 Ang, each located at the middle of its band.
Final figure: 2.26 Ang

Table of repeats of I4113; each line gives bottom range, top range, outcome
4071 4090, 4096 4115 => 0.94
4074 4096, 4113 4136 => 0.90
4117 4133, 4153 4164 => 1.10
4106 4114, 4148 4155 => 0.90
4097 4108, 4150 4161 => 1.12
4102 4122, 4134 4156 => 0.92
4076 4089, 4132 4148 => 0.83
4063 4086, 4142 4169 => 1.02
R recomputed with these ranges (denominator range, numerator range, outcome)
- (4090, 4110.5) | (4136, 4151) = 0.90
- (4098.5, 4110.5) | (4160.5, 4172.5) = 1.07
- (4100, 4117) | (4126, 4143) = 0.95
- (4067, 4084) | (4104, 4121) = 1.07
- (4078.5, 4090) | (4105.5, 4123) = 0.90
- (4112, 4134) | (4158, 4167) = 1.09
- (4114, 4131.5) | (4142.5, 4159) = 0.93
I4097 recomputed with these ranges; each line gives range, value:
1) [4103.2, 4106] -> 7.47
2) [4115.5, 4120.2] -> 7.82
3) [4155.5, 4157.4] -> 7.77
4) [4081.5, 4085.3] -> 8.37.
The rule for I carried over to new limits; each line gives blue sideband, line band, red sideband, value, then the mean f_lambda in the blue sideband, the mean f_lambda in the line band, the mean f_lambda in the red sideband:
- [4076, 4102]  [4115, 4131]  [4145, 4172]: 0.044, 8.59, 7.92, 7.9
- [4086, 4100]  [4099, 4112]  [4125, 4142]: 0.133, 9.04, 7.66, 7.83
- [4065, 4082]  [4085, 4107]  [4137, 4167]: -0.115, 7.5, 8.45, 7.85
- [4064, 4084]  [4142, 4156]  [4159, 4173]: 0.108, 7.63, 7.28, 8.13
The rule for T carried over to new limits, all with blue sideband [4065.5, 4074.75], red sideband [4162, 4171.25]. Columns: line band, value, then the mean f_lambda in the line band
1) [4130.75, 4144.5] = 0.4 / 7.51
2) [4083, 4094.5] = -3.5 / 9.39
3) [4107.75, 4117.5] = -1.8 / 8.82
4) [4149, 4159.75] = -0.1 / 7.98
